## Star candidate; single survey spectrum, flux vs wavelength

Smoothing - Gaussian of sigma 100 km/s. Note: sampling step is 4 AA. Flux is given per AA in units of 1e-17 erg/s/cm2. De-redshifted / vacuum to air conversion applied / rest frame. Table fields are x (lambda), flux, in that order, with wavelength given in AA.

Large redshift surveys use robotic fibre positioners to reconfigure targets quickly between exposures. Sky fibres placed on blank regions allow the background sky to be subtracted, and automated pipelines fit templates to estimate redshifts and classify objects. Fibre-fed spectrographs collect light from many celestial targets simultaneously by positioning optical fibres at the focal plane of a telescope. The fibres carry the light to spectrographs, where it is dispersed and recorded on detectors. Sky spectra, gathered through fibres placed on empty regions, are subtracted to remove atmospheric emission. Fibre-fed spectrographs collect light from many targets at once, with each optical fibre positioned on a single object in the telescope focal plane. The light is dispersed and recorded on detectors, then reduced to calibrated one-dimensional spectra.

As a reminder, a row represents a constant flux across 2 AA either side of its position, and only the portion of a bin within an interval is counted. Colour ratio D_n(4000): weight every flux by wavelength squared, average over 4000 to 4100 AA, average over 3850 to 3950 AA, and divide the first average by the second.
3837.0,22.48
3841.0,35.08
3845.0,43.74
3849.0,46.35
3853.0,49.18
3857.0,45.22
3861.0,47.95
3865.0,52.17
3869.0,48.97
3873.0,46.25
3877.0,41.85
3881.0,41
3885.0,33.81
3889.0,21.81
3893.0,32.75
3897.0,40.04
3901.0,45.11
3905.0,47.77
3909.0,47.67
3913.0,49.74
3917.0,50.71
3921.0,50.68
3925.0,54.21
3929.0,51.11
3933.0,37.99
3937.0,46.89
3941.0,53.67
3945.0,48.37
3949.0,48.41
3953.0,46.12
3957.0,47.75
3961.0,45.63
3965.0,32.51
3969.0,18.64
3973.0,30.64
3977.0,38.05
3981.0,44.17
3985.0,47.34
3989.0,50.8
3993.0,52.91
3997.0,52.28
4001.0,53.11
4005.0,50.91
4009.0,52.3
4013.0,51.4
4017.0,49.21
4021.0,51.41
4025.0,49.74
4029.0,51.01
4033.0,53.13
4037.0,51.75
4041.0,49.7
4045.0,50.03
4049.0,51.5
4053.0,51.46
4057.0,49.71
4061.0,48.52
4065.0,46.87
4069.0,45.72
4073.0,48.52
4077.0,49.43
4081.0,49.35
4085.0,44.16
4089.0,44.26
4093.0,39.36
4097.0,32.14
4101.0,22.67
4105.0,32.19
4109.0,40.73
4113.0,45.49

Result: 1.15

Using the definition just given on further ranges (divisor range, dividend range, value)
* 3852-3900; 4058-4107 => 1.12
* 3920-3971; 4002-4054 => 1.19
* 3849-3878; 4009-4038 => 1.17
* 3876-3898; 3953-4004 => 1.30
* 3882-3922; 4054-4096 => 1.21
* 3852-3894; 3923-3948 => 1.20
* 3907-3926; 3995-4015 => 1.08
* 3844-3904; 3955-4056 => 1.19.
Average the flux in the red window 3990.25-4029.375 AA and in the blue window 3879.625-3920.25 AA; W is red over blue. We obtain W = 1.2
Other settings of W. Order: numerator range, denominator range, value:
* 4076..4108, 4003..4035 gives 0.76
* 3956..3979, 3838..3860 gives 0.81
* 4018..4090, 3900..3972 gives 1.08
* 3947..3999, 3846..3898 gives 1.01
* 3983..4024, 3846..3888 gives 1.14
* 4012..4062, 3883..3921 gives 1.22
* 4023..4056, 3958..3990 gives 1.33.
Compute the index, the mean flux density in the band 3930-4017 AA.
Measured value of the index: 45.4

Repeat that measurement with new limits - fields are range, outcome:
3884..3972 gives 43.2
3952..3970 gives 38.8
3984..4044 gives 51.2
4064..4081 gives 47.9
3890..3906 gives 39.8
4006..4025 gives 50.9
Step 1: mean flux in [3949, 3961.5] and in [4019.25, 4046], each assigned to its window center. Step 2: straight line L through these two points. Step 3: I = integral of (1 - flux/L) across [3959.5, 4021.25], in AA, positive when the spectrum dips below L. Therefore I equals 5.1 AA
